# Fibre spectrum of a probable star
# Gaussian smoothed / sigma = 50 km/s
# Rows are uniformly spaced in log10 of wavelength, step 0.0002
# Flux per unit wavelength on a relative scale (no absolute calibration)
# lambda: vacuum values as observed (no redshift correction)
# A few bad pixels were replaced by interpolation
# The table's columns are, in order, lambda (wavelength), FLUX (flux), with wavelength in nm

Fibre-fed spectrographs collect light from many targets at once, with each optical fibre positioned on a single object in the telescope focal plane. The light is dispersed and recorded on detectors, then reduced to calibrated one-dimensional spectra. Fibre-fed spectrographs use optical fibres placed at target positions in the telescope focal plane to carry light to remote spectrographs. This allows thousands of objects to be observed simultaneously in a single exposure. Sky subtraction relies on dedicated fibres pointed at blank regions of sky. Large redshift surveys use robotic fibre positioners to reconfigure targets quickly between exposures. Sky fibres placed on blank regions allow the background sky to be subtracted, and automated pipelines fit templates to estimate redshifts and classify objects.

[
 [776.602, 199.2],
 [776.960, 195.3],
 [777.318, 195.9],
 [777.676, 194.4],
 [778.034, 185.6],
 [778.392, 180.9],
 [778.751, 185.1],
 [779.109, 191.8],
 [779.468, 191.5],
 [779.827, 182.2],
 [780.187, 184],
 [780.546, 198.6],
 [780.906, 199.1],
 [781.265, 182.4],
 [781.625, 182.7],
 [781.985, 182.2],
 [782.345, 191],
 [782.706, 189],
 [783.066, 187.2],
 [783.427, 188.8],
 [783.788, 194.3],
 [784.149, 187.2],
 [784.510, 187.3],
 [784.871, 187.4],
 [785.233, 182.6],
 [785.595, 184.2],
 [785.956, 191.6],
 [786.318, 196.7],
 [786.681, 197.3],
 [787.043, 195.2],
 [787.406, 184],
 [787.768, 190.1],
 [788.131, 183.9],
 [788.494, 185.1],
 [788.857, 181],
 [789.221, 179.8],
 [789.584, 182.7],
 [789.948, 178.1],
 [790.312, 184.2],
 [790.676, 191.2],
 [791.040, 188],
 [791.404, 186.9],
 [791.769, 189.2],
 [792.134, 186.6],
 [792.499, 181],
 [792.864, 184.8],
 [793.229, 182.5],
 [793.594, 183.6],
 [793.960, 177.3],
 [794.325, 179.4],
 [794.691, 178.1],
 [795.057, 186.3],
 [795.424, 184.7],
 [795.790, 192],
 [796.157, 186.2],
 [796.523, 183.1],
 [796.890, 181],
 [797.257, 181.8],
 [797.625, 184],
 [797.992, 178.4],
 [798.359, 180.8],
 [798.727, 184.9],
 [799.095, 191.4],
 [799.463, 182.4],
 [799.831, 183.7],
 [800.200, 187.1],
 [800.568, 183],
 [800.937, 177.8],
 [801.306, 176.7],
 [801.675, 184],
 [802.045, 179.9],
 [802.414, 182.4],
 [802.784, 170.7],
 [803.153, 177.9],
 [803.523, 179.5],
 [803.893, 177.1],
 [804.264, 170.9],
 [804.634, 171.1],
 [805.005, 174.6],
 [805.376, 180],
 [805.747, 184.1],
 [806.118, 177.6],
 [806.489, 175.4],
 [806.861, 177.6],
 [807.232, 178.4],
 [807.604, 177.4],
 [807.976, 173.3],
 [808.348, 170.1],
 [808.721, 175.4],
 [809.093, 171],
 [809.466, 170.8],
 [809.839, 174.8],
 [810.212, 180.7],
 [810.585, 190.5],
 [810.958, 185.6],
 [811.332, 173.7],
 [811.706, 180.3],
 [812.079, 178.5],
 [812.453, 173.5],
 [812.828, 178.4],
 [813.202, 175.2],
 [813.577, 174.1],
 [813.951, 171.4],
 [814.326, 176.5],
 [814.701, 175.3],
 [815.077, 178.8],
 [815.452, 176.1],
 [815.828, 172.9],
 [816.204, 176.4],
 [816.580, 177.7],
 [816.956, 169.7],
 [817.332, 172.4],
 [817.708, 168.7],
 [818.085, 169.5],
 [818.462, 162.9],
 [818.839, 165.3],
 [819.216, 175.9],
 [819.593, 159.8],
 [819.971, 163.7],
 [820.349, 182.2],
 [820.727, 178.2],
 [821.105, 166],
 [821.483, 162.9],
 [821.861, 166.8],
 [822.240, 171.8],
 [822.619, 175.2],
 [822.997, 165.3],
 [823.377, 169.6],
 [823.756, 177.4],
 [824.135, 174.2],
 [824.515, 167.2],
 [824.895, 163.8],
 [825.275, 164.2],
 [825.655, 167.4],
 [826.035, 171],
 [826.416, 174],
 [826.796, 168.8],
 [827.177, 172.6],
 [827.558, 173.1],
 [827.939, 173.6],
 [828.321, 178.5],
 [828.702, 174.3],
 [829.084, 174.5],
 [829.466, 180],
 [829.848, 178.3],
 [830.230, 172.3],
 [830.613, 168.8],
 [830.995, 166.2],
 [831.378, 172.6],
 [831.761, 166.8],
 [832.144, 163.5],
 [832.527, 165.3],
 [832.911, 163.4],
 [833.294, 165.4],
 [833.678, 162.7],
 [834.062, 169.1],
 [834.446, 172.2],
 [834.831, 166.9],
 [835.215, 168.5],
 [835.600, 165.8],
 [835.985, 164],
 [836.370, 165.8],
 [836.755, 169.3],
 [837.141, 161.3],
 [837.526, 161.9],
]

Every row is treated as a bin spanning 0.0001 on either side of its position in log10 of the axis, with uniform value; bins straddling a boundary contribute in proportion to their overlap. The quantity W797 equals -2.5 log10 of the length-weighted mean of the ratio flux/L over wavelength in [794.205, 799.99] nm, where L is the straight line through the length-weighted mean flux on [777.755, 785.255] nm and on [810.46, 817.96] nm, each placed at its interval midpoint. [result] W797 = -0.01 mag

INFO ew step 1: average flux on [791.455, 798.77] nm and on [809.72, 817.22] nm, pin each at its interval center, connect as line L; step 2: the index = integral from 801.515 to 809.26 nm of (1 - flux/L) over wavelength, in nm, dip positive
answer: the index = 0.14 nm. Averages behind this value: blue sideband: 183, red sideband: 177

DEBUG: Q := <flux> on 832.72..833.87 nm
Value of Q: 164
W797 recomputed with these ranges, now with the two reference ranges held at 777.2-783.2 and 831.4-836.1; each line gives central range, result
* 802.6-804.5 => 0.022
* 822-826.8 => 0.002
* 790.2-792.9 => -0.017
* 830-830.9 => -0.017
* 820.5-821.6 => 0.011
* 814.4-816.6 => -0.013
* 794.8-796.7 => -0.024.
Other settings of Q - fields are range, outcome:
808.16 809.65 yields 172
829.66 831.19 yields 171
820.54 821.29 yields 172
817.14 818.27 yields 170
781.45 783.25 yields 186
